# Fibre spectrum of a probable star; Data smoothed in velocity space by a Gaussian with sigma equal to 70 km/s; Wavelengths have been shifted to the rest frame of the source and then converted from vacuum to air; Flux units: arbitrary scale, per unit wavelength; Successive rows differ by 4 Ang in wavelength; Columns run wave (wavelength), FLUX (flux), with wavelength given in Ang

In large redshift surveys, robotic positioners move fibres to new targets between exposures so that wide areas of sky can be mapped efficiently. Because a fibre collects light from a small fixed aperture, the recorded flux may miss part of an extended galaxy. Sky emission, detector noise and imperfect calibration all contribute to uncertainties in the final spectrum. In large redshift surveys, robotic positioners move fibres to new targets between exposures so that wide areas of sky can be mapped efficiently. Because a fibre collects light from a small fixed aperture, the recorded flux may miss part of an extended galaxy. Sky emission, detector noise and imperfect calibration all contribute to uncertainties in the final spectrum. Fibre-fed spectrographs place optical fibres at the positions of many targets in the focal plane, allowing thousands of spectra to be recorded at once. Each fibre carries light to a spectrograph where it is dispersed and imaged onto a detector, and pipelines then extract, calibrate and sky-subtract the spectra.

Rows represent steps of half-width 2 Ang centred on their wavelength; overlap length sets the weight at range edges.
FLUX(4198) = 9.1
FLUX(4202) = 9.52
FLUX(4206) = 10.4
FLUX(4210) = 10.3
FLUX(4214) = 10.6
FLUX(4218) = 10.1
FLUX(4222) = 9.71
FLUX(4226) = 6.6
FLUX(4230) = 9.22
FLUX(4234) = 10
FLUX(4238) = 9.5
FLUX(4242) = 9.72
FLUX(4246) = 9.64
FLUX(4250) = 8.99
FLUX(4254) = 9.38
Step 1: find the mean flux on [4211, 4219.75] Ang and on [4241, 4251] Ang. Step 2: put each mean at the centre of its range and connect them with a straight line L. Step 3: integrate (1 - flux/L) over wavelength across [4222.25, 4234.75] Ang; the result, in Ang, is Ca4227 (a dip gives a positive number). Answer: 1.7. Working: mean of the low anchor 10.4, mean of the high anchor 9.47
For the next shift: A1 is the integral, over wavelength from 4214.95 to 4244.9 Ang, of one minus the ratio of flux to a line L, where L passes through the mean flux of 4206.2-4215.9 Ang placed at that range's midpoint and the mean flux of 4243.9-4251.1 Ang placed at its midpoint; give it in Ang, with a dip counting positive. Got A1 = 1.7 Ang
